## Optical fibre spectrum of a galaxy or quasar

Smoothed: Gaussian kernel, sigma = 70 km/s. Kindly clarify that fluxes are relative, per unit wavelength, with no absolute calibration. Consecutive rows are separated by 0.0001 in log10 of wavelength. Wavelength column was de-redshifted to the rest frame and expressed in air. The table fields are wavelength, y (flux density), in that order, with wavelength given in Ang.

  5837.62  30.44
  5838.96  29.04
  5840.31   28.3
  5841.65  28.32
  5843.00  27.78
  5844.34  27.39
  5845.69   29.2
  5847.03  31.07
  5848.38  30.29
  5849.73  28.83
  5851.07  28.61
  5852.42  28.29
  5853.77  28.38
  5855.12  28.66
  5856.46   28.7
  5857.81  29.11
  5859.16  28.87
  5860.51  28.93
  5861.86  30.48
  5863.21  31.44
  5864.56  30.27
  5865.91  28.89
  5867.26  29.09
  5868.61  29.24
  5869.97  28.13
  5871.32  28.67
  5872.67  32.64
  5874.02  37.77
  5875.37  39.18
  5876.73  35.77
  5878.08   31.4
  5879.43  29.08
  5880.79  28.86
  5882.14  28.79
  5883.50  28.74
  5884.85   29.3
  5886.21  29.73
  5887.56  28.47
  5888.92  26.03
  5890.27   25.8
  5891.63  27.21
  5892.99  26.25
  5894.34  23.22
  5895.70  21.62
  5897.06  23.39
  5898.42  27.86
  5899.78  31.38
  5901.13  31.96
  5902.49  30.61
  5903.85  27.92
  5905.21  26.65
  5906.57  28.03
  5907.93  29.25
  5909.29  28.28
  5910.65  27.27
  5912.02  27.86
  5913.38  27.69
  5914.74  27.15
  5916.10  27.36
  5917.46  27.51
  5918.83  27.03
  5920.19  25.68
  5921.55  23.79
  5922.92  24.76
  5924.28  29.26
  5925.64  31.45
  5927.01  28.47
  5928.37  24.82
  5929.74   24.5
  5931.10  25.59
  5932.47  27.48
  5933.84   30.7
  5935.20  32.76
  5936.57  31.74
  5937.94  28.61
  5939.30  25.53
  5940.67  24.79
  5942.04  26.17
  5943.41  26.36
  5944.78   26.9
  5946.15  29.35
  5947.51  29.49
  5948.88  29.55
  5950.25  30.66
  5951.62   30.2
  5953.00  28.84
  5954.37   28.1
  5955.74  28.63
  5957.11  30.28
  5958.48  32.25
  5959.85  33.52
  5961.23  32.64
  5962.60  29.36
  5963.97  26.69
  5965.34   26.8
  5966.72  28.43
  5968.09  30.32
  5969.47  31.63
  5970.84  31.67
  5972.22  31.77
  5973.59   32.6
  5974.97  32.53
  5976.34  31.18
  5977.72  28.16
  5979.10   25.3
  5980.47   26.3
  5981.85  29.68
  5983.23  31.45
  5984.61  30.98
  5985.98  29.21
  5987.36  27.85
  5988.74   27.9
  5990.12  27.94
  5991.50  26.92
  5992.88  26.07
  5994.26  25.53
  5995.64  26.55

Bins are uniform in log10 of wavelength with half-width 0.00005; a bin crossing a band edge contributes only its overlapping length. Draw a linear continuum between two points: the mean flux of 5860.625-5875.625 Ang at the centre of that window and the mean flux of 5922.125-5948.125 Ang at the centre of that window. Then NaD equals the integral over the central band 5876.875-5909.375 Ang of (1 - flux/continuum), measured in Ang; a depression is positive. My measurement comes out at 2.0 Ang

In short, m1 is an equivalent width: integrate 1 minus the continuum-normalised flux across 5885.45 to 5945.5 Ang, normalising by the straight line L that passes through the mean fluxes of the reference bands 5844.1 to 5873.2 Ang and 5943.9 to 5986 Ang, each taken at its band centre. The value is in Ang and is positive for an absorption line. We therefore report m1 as 4.5 Ang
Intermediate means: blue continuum 29.3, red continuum 29.8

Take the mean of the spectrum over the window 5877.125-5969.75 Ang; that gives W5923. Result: 28.2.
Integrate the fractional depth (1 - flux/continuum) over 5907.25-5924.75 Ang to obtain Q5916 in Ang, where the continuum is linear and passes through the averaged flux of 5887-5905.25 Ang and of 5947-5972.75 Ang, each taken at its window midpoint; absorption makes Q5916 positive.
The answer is 0.52 Ang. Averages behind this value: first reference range 27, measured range 27.1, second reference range 30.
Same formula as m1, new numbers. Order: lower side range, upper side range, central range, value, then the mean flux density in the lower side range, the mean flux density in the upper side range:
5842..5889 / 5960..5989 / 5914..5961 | 2.4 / 29.9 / 29.7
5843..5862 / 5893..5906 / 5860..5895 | -2.2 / 29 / 27.1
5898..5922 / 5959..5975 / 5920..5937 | 0.6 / 28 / 30.6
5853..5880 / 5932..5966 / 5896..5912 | 0.9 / 30.7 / 29.1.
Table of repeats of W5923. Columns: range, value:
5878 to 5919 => 27.7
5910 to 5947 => 27.4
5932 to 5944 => 28.3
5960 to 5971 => 29.8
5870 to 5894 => 30.1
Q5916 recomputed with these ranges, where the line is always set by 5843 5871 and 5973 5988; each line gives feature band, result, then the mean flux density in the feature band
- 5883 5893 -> 0.5 Ang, 27.8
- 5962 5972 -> 0.0 Ang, 29.4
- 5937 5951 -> 0.8 Ang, 27.8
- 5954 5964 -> -0.3 Ang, 30.5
